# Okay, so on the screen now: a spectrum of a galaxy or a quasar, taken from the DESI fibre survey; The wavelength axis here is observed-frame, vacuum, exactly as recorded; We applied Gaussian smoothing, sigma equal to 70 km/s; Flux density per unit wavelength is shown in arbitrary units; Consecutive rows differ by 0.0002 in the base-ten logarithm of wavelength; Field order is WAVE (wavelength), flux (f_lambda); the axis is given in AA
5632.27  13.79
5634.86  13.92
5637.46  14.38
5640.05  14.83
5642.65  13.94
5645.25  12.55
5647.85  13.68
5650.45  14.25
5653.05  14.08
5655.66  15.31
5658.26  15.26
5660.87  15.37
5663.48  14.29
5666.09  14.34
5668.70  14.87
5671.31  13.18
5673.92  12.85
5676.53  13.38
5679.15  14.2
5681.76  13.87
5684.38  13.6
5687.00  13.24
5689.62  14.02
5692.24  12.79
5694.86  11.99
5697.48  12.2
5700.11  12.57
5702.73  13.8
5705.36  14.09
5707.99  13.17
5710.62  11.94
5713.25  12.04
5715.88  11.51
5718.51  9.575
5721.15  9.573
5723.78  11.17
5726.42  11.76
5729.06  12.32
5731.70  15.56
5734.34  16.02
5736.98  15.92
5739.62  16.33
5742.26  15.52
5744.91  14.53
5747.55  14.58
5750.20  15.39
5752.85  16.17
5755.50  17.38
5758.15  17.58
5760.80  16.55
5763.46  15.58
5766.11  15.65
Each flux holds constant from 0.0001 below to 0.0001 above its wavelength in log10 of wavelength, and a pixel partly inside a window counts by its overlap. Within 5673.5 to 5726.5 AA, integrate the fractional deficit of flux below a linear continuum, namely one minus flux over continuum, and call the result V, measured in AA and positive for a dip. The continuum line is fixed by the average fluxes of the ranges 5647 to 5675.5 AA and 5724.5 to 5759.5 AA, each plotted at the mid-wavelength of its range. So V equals 7.9 AA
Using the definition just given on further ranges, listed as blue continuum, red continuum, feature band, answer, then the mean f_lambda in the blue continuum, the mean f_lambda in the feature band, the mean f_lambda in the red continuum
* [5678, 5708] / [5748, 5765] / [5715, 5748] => 3.87 AA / 13.3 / 13.4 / 16.3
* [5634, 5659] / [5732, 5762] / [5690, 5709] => 2.70 AA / 14.2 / 13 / 16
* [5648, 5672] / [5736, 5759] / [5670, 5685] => 1.32 AA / 14.5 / 13.5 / 15.9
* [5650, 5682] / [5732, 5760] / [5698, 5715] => 2.53 AA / 14.3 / 12.9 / 15.9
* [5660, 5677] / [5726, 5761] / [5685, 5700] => 1.69 AA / 14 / 12.9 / 15.5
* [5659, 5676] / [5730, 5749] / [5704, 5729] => 5.54 AA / 14.2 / 11.7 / 15.4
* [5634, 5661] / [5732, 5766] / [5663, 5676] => 0.70 AA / 14.3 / 13.9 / 15.9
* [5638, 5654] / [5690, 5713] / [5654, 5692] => -1.97 AA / 13.9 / 14.1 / 12.8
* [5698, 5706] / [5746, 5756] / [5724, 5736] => 0.81 AA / 13.3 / 13.7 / 15.7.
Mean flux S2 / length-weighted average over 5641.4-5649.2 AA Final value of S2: 13.4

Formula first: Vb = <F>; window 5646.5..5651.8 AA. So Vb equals 14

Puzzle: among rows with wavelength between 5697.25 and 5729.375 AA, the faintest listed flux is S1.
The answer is 9.573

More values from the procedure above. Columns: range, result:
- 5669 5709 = 11.99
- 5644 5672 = 12.55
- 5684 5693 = 12.79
